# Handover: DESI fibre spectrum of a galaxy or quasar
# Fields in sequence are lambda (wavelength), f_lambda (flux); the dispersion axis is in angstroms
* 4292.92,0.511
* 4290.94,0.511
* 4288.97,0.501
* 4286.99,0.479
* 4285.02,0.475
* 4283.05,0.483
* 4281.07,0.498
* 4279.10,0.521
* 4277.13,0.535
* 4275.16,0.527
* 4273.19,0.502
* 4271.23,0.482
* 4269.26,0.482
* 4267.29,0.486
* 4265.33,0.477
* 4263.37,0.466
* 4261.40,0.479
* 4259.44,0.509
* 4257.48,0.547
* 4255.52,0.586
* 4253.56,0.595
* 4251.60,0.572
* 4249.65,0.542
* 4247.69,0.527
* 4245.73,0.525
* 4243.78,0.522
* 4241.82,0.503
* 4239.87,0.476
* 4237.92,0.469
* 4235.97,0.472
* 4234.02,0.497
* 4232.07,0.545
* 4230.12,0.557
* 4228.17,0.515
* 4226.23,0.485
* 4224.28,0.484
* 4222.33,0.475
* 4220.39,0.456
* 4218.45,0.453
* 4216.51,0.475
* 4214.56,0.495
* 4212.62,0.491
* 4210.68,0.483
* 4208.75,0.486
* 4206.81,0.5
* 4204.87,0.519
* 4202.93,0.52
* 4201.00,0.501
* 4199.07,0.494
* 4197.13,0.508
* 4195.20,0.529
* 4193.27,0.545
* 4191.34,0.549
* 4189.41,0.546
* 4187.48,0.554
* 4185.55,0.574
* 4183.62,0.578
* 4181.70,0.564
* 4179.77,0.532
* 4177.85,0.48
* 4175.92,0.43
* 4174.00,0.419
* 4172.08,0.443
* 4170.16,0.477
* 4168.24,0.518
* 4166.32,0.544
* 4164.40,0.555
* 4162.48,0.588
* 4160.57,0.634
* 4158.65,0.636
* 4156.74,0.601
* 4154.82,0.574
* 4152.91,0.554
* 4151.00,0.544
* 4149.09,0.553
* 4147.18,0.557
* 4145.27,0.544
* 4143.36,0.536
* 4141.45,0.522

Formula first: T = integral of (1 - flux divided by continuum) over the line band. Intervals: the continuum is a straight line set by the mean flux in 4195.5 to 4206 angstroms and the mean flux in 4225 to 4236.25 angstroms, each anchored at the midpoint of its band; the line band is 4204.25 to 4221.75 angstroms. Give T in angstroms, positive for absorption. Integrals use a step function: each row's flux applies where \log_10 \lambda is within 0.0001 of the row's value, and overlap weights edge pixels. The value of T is 1.0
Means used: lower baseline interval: 0.509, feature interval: 0.483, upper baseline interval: 0.514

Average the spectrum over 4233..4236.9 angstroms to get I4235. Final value 0.485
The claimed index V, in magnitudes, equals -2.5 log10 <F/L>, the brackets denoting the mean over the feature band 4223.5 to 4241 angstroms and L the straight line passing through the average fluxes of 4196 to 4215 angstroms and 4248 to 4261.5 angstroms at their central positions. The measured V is 0.057 mag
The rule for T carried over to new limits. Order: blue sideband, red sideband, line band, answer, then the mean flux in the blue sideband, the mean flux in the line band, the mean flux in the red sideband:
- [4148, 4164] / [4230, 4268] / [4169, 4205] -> 3.1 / 0.584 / 0.514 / 0.517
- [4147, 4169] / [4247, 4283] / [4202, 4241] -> 3.4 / 0.573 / 0.493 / 0.517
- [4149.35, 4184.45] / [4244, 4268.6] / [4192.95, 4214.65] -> 1.1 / 0.537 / 0.505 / 0.525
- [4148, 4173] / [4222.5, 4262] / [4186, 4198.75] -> 0.1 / 0.556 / 0.537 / 0.52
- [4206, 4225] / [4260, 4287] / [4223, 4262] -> -2.8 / 0.48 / 0.52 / 0.493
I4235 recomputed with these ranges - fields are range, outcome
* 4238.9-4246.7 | 0.507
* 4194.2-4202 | 0.509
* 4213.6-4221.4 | 0.47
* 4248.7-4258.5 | 0.569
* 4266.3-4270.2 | 0.484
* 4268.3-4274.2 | 0.489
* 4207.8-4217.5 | 0.486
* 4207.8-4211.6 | 0.486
